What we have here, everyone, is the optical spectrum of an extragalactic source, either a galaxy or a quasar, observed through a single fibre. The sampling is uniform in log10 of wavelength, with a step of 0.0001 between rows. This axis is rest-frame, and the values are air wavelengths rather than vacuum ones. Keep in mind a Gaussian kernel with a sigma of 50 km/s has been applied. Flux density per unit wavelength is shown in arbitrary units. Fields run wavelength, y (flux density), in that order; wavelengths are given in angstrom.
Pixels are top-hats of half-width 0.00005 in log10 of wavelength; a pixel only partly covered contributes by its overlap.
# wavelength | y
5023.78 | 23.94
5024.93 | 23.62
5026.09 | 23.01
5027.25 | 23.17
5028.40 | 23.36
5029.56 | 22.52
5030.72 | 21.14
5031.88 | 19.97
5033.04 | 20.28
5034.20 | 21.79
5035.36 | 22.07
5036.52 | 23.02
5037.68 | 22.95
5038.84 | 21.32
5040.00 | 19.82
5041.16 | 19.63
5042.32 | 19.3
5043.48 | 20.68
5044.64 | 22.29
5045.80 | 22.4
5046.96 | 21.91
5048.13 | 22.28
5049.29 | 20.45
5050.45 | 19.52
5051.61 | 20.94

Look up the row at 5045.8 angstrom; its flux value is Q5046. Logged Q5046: 22.4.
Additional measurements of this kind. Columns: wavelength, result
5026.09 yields 23.01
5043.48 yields 20.68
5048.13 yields 22.28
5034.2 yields 21.79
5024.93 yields 23.62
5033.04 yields 20.28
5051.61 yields 20.94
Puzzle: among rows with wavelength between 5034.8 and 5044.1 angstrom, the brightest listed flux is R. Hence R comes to 23.02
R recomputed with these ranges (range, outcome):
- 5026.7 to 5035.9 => 23.36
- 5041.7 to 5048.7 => 22.4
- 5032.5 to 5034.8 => 21.79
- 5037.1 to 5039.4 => 22.95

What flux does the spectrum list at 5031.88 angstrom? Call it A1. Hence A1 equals 19.97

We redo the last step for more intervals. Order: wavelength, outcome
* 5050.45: 19.52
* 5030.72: 21.14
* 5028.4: 23.36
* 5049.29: 20.45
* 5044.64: 22.29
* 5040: 19.82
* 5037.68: 22.95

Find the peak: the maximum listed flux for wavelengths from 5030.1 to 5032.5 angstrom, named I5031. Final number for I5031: 21.14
